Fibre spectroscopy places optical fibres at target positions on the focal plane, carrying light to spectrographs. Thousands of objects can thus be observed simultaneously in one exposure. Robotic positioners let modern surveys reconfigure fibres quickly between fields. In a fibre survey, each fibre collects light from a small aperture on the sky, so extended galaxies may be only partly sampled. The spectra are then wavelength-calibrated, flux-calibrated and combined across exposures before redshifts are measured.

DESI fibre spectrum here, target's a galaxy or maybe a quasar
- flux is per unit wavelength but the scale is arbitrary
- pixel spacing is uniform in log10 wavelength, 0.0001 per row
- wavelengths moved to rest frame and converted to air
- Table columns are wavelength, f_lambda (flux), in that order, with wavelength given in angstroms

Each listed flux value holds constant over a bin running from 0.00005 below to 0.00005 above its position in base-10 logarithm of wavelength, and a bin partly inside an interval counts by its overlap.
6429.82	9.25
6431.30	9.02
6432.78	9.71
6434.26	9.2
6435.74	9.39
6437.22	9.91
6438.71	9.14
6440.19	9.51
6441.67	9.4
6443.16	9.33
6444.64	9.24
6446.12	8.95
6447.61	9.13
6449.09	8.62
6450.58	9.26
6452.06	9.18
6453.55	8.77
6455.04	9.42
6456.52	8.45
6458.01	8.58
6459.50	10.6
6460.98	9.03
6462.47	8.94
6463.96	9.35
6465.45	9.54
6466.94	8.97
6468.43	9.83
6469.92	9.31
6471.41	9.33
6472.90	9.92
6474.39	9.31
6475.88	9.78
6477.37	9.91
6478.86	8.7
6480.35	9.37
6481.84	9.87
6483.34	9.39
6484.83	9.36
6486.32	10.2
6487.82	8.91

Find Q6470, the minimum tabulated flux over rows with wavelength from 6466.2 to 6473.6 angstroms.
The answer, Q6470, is 8.97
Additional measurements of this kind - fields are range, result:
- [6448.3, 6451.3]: 8.62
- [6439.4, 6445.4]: 9.24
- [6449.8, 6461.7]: 8.45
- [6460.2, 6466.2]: 8.94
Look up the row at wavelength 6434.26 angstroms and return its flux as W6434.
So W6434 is 9.2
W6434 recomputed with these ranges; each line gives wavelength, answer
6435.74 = 9.39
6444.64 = 9.24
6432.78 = 9.71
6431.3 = 9.02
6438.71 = 9.14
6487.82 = 8.91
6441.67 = 9.4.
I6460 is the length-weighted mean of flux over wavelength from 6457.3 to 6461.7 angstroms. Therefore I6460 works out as 9.42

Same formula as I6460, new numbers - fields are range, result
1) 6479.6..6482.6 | 9.61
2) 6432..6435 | 9.46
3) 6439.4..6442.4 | 9.47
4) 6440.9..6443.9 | 9.36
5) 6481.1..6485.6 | 9.54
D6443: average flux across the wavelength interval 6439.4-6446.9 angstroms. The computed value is 9.29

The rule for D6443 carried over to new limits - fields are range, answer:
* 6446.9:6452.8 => 9.06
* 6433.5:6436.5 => 9.32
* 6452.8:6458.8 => 8.81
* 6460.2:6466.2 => 9.23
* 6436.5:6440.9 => 9.51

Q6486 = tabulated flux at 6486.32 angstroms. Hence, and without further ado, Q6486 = 10.2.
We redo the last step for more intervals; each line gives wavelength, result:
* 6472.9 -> 9.92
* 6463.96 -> 9.35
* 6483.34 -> 9.39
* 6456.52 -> 8.45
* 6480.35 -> 9.37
